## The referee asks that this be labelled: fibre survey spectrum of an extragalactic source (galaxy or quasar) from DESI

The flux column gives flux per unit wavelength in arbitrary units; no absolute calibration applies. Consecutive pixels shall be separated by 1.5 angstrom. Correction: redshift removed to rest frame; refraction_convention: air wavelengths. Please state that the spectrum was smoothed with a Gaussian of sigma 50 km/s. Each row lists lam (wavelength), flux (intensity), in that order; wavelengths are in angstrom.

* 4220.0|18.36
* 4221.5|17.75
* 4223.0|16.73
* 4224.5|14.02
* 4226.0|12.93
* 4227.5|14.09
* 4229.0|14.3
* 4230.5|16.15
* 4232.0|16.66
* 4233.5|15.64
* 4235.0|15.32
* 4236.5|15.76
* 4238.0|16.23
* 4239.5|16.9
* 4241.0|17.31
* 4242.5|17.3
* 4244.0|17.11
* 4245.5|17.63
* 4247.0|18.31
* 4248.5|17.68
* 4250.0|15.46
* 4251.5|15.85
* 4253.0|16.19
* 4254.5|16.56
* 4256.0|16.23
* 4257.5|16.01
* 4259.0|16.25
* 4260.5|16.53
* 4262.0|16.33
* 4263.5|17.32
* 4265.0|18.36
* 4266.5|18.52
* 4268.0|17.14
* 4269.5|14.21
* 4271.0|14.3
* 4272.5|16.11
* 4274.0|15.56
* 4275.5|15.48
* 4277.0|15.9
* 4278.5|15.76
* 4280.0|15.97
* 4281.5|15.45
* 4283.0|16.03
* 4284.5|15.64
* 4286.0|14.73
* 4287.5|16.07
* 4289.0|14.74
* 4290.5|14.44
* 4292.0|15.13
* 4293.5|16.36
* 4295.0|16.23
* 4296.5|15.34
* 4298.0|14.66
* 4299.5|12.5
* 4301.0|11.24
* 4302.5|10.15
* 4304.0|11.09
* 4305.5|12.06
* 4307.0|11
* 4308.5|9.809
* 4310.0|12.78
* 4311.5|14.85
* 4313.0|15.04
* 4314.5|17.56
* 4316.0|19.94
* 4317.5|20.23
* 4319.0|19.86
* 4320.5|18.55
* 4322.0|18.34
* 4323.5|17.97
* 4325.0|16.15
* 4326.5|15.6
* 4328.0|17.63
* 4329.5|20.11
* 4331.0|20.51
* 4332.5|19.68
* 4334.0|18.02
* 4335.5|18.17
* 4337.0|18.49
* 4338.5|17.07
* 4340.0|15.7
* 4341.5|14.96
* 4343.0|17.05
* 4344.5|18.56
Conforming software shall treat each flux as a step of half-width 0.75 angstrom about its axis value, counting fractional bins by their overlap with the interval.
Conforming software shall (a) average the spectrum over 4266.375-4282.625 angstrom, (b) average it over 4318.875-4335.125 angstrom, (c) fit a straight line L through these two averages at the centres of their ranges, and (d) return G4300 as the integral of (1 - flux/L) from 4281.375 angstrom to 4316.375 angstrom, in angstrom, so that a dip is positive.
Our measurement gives 5.6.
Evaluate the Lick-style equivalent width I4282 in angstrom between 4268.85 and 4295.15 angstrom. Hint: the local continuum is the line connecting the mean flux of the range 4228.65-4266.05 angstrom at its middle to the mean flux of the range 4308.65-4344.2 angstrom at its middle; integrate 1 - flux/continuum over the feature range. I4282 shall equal 2.36 angstrom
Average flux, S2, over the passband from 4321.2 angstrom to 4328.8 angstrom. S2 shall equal 17.2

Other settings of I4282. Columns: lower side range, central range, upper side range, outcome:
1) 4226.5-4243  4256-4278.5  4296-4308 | -3.5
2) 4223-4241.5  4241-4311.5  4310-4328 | 4.7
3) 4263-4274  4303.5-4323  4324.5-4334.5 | 2.5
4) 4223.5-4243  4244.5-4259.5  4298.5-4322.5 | -1.2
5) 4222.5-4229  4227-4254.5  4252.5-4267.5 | -1.6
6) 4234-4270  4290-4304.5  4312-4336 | 3.2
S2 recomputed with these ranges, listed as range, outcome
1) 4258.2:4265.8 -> 17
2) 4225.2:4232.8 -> 14.8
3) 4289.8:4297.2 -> 15.5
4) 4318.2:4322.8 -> 18.9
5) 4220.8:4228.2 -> 15.1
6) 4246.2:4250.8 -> 17.1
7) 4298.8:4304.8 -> 11.2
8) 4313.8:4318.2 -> 19.3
